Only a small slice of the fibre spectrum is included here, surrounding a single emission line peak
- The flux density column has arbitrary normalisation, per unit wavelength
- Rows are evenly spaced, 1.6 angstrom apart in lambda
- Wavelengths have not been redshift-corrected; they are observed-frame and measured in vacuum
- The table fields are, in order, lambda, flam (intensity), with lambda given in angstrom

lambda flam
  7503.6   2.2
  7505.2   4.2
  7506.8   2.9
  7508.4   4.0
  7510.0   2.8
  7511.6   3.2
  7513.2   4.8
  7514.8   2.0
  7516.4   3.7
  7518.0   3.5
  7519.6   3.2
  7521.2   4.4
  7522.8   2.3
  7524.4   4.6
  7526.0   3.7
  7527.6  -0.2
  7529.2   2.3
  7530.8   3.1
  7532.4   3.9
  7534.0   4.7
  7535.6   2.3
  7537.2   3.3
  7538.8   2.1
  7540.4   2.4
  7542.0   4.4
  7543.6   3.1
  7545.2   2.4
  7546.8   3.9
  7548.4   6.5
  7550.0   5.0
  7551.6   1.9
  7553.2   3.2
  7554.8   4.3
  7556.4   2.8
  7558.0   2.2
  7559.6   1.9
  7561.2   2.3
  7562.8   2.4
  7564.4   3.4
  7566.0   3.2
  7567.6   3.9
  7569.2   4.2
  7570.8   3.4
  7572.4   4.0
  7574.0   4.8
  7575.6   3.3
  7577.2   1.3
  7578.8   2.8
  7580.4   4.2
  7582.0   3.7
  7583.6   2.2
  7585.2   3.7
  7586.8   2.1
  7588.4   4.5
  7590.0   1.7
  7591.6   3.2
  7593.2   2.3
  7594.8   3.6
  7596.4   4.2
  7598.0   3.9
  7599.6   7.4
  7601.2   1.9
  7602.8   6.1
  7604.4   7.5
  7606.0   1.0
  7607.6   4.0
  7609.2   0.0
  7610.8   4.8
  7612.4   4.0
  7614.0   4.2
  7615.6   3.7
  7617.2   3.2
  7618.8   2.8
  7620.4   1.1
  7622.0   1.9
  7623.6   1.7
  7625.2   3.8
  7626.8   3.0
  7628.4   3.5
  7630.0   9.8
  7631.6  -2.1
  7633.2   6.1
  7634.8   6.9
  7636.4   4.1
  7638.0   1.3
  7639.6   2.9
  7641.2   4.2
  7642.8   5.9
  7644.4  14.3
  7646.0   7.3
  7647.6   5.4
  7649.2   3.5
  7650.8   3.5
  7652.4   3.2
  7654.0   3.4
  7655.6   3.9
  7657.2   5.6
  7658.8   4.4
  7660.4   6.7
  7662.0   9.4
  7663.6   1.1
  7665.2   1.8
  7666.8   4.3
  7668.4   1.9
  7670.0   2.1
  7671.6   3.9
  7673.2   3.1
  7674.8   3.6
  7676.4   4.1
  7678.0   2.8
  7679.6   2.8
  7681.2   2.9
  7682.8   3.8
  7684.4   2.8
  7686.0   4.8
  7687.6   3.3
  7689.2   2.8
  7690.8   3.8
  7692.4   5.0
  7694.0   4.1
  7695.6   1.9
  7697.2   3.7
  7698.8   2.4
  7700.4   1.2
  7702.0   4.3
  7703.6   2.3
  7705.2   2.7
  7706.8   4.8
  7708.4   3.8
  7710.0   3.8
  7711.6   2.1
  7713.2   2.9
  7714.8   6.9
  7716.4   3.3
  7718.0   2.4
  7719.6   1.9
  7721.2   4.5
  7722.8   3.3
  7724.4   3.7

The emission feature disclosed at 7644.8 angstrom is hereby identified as [S II]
